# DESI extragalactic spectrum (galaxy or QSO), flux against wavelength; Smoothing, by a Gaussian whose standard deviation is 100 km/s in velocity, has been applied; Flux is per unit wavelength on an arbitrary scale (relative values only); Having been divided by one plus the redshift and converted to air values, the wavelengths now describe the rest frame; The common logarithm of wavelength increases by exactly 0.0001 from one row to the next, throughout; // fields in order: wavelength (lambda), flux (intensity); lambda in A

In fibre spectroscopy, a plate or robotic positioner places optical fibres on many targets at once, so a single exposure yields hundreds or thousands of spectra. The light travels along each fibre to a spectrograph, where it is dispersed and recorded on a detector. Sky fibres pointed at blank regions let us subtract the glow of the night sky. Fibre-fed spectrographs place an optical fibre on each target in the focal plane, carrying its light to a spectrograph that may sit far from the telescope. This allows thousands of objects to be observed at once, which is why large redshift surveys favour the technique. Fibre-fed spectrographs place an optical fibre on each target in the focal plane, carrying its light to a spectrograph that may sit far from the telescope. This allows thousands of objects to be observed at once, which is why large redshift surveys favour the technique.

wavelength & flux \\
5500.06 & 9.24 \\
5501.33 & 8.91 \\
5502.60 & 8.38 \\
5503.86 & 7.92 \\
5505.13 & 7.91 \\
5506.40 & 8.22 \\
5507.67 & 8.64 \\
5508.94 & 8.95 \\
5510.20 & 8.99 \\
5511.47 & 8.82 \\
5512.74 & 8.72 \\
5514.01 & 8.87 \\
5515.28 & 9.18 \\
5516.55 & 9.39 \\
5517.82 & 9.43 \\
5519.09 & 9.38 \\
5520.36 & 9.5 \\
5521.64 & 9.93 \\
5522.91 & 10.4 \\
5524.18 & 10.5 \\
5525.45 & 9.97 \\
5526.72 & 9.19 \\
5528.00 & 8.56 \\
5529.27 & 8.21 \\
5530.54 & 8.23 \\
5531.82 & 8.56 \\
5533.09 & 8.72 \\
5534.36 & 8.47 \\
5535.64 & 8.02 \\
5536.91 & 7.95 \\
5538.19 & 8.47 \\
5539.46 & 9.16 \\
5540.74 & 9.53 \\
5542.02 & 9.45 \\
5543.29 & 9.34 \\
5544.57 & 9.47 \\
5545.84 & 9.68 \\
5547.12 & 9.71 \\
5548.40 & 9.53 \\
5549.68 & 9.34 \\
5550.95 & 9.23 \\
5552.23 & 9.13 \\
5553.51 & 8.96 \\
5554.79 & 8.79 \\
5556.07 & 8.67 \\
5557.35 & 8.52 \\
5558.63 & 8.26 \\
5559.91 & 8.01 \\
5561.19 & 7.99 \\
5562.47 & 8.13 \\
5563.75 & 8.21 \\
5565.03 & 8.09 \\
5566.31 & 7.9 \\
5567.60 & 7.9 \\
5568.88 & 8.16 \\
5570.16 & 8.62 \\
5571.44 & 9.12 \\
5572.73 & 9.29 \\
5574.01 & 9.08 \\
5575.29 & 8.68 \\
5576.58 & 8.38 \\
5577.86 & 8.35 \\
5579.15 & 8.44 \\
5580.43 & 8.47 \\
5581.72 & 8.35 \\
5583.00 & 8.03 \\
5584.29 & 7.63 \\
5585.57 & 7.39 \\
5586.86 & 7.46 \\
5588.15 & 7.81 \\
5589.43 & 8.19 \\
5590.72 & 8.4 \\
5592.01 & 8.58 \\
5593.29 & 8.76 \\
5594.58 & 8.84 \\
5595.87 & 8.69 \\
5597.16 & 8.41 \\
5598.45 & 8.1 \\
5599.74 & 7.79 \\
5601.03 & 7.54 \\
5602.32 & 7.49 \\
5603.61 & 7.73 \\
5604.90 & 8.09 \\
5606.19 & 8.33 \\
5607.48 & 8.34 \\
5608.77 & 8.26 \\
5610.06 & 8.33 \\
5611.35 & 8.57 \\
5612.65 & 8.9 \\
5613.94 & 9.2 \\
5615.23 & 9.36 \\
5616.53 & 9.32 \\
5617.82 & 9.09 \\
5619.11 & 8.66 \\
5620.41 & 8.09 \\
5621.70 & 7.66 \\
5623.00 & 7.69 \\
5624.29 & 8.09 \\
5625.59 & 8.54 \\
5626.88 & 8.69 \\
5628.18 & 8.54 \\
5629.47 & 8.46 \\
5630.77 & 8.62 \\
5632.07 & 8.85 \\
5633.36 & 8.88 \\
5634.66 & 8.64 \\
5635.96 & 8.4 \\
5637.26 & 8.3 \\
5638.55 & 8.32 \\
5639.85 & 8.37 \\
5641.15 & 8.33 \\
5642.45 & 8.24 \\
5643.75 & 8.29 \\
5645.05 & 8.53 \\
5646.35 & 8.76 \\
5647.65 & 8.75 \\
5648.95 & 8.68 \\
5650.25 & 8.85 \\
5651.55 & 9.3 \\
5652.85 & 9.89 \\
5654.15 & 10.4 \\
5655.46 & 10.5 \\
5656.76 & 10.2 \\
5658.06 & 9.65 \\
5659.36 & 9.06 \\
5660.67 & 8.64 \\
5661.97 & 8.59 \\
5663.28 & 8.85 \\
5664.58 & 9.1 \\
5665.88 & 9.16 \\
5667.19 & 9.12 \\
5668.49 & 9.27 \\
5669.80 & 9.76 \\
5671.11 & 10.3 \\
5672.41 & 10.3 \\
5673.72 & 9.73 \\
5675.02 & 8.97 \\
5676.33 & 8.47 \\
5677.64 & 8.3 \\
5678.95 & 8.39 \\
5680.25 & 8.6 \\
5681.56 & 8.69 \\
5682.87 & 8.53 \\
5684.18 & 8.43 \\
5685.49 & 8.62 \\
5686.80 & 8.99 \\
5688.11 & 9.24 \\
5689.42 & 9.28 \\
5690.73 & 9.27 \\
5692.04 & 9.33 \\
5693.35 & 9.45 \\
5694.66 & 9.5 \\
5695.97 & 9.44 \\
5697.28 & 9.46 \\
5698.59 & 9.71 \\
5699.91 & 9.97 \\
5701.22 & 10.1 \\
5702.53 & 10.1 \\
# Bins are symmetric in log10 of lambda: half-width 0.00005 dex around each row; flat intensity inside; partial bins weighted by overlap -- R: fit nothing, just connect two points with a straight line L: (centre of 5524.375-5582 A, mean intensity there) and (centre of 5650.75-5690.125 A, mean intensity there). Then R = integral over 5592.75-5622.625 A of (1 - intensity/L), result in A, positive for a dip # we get 1.8 A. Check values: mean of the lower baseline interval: 8.73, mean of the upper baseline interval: 9.21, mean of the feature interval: 8.4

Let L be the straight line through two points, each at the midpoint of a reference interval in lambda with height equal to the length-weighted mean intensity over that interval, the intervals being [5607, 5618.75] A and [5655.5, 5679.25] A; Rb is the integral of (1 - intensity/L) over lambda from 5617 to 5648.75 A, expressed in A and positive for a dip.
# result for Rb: 1.9 A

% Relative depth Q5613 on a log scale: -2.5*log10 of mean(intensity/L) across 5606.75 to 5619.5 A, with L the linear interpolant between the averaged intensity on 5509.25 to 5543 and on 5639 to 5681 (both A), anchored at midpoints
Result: 0.034 mag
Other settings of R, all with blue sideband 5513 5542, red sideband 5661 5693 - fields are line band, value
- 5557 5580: 1.7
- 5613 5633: 1.0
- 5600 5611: 1.3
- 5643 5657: -0.3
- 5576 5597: 1.9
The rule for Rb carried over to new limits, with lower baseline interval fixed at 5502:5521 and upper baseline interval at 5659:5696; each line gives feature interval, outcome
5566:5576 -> 0.33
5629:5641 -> 0.64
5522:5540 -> -0.10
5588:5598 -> 0.52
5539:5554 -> -0.86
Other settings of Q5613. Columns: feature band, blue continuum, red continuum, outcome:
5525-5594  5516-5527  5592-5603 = 0.048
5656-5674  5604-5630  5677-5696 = -0.073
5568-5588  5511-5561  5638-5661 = 0.088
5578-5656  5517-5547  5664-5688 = 0.074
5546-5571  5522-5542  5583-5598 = 0.000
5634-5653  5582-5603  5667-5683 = 0.015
